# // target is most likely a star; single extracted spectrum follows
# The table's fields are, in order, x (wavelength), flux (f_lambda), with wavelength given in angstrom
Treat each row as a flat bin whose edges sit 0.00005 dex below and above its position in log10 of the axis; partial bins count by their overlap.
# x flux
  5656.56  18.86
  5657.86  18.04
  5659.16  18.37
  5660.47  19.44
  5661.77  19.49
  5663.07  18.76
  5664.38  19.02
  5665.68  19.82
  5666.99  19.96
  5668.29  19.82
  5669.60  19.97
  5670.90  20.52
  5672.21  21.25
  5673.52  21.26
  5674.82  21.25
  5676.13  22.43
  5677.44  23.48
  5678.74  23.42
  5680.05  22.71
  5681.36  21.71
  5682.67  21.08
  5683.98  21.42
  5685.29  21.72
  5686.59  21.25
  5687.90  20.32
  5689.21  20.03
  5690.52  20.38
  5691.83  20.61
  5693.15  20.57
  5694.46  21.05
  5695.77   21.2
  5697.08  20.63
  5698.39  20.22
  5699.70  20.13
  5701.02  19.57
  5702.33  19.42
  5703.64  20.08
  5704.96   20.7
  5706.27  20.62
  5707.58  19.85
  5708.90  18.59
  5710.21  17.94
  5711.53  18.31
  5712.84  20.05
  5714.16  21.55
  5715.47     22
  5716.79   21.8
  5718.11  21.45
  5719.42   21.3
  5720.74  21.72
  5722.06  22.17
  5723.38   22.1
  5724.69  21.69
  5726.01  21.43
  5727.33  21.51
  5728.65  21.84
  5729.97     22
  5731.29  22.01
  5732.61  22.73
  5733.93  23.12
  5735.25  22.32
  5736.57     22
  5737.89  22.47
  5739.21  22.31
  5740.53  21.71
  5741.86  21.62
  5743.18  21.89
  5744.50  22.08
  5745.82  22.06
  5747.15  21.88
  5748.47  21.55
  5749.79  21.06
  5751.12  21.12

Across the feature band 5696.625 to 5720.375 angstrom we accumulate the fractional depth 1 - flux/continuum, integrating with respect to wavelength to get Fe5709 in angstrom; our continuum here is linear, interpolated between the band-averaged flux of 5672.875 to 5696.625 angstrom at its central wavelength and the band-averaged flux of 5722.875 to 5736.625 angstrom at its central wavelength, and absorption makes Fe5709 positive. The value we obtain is 1.7 angstrom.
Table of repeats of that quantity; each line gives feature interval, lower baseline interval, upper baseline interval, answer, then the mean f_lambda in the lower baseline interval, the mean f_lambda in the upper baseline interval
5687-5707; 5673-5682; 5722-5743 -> 1.7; 22.3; 22.1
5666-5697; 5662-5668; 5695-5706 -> -2.1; 19.4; 20.3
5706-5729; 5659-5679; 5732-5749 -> 0.8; 20.5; 22.1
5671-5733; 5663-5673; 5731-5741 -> 0.2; 20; 22.4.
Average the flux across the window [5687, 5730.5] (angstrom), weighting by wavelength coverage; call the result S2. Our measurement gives 20.7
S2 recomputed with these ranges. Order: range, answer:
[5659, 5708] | 20.6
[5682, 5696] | 20.9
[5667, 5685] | 21.5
